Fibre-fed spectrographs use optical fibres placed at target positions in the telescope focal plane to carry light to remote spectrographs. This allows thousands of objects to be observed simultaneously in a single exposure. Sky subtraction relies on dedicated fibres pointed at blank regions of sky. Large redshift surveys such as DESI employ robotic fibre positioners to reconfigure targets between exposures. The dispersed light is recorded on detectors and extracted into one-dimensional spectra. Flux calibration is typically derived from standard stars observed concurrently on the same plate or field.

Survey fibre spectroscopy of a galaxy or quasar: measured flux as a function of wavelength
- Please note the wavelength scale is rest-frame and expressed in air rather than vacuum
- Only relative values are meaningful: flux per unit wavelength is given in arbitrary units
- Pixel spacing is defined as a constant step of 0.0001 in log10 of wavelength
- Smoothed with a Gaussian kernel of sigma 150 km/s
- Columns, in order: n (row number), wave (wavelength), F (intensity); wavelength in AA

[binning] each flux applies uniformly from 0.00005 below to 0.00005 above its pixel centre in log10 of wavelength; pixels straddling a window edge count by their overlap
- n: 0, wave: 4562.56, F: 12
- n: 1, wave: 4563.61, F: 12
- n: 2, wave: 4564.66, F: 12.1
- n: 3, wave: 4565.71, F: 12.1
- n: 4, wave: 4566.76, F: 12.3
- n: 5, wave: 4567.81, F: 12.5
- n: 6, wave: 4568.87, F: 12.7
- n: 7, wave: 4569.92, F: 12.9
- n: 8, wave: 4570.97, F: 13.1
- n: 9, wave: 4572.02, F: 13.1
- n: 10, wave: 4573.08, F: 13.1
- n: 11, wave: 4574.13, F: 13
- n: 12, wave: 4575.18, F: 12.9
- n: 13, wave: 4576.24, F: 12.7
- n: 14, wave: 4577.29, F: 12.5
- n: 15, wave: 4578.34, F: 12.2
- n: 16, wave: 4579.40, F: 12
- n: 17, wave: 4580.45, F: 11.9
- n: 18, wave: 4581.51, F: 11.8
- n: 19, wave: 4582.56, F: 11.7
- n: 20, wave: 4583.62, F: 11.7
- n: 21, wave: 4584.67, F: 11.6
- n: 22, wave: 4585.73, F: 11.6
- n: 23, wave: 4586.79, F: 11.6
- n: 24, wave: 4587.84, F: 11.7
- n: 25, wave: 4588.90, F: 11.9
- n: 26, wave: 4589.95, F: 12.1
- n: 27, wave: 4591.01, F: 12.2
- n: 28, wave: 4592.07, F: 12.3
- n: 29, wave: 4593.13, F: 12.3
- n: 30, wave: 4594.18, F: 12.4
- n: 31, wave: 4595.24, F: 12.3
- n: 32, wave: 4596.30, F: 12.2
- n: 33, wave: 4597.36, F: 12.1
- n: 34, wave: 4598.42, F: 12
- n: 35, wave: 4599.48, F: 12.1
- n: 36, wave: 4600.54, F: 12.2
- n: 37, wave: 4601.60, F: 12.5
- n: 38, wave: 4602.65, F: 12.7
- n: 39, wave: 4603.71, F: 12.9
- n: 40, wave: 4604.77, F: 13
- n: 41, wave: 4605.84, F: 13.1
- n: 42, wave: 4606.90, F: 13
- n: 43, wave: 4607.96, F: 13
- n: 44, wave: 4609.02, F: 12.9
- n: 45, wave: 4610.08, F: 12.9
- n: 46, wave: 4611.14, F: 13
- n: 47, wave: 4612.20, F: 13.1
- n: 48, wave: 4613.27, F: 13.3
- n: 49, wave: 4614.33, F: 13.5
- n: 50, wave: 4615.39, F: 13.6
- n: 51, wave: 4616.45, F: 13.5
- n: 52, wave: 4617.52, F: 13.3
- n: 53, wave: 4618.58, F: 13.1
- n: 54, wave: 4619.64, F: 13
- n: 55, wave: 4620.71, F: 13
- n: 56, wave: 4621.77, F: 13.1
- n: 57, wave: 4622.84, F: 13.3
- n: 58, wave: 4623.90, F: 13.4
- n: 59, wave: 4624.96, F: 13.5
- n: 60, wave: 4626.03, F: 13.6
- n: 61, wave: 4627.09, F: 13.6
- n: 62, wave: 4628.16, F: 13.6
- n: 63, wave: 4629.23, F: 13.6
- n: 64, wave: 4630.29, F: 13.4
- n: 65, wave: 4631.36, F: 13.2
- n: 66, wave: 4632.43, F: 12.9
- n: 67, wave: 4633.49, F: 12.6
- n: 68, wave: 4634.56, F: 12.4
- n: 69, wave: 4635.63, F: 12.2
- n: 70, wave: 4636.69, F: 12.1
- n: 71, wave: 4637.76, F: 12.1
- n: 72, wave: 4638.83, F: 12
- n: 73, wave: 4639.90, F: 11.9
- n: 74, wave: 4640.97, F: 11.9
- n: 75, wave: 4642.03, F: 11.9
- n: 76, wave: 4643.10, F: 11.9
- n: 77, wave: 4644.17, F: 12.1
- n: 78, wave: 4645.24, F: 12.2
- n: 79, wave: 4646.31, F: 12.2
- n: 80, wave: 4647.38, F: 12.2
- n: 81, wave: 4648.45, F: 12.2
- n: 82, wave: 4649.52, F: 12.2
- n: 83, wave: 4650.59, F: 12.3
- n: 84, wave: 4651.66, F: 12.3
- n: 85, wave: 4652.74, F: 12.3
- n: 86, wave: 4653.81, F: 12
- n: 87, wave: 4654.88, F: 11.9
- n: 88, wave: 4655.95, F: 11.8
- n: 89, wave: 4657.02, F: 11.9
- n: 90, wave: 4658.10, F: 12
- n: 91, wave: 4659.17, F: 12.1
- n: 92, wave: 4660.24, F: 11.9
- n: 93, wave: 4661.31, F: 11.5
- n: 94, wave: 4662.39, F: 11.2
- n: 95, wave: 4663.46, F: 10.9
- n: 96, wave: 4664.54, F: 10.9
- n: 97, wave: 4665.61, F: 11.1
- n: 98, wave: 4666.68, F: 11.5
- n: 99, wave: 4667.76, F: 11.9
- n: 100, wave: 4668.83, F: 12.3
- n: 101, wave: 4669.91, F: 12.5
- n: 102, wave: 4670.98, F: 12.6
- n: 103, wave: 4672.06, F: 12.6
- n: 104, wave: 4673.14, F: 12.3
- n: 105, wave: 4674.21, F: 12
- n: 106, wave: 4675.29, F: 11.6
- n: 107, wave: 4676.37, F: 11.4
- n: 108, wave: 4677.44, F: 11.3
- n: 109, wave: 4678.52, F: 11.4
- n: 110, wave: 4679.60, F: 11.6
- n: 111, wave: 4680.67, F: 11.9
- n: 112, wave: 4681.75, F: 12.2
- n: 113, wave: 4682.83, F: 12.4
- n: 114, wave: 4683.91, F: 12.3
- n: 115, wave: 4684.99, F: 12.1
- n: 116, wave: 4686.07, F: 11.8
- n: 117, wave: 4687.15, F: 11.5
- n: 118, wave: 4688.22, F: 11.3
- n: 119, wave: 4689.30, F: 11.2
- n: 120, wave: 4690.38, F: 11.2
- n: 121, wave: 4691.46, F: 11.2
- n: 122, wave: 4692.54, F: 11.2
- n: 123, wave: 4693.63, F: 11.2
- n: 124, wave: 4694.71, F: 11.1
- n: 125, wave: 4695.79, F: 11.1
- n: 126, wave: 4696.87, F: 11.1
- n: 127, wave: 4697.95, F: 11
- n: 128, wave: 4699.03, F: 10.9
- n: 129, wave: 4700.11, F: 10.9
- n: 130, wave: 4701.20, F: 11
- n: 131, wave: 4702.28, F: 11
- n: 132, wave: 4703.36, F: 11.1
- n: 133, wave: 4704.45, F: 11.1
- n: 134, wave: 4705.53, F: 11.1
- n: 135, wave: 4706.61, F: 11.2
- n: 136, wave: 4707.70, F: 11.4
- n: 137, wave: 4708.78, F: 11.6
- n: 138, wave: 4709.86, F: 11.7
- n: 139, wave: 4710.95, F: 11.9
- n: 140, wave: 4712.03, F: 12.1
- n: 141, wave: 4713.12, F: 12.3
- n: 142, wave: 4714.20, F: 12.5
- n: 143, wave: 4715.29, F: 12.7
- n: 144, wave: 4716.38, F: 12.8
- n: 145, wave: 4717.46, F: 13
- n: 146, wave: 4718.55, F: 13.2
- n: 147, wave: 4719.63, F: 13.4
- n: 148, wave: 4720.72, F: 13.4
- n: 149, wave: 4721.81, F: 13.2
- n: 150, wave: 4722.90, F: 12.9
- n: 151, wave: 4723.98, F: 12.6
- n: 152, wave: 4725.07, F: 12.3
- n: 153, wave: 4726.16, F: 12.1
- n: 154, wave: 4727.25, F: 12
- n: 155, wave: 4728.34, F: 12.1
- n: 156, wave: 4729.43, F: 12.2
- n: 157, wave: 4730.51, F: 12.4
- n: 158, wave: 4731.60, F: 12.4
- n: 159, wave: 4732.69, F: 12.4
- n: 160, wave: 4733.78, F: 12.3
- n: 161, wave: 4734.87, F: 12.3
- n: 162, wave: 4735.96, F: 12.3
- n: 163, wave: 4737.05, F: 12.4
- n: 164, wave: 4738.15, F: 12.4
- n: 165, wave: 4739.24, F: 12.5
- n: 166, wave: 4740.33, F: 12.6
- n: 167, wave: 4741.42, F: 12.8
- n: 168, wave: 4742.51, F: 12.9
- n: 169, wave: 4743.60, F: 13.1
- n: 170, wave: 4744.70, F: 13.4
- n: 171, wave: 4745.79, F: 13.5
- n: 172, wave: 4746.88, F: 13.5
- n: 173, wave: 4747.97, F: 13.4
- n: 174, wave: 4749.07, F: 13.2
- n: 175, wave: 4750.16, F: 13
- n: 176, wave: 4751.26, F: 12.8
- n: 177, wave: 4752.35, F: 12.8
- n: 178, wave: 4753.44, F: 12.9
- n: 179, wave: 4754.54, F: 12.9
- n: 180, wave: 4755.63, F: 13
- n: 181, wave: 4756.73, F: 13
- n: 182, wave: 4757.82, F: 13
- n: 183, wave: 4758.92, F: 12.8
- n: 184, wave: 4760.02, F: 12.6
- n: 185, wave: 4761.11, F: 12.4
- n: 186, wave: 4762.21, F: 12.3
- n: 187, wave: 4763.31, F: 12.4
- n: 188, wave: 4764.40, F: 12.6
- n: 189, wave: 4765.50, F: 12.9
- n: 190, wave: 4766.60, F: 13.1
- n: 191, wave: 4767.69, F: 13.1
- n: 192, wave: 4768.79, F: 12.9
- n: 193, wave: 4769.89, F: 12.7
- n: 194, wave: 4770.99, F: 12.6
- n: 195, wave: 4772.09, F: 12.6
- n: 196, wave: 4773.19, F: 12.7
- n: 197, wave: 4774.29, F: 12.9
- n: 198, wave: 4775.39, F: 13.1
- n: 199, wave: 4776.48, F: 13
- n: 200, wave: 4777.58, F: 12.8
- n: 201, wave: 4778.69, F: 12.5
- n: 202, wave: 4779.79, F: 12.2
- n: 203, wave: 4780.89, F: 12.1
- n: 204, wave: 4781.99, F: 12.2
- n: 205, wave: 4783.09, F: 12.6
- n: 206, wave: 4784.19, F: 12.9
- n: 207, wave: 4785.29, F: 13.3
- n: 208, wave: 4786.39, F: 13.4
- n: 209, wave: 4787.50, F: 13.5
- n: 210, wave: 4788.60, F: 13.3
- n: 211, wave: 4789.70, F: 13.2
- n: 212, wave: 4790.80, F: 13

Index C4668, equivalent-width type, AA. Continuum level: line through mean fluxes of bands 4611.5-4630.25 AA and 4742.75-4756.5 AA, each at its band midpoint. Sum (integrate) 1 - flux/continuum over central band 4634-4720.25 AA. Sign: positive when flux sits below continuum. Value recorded 9.3 AA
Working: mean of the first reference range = 13.4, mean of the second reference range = 13.1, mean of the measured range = 11.8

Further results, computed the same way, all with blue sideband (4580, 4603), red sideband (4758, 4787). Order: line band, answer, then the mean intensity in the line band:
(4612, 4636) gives -2.1 AA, 13.2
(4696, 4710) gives 1.5 AA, 11.2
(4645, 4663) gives 0.4 AA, 12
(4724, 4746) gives 0.1 AA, 12.5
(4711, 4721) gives -0.2 AA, 12.8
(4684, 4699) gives 1.3 AA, 11.3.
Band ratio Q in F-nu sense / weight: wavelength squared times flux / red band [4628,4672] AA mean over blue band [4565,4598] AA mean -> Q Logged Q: 1.02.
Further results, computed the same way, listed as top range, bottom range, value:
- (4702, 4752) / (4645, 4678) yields 1.08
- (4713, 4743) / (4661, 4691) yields 1.10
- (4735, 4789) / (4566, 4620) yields 1.10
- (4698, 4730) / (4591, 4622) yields 0.99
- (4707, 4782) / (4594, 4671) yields 1.06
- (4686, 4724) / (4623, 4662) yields 0.97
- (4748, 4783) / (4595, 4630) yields 1.05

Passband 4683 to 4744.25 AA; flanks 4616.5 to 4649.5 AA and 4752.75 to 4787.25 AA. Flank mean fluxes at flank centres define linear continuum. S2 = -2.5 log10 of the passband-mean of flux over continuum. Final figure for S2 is 0.065 mag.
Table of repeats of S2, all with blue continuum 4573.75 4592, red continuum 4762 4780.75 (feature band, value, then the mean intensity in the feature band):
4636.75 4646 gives 0.023 mag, 12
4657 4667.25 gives 0.079 mag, 11.5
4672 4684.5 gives 0.045 mag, 11.9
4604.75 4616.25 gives -0.084 mag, 13.1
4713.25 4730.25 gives -0.012 mag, 12.7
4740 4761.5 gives -0.029 mag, 13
